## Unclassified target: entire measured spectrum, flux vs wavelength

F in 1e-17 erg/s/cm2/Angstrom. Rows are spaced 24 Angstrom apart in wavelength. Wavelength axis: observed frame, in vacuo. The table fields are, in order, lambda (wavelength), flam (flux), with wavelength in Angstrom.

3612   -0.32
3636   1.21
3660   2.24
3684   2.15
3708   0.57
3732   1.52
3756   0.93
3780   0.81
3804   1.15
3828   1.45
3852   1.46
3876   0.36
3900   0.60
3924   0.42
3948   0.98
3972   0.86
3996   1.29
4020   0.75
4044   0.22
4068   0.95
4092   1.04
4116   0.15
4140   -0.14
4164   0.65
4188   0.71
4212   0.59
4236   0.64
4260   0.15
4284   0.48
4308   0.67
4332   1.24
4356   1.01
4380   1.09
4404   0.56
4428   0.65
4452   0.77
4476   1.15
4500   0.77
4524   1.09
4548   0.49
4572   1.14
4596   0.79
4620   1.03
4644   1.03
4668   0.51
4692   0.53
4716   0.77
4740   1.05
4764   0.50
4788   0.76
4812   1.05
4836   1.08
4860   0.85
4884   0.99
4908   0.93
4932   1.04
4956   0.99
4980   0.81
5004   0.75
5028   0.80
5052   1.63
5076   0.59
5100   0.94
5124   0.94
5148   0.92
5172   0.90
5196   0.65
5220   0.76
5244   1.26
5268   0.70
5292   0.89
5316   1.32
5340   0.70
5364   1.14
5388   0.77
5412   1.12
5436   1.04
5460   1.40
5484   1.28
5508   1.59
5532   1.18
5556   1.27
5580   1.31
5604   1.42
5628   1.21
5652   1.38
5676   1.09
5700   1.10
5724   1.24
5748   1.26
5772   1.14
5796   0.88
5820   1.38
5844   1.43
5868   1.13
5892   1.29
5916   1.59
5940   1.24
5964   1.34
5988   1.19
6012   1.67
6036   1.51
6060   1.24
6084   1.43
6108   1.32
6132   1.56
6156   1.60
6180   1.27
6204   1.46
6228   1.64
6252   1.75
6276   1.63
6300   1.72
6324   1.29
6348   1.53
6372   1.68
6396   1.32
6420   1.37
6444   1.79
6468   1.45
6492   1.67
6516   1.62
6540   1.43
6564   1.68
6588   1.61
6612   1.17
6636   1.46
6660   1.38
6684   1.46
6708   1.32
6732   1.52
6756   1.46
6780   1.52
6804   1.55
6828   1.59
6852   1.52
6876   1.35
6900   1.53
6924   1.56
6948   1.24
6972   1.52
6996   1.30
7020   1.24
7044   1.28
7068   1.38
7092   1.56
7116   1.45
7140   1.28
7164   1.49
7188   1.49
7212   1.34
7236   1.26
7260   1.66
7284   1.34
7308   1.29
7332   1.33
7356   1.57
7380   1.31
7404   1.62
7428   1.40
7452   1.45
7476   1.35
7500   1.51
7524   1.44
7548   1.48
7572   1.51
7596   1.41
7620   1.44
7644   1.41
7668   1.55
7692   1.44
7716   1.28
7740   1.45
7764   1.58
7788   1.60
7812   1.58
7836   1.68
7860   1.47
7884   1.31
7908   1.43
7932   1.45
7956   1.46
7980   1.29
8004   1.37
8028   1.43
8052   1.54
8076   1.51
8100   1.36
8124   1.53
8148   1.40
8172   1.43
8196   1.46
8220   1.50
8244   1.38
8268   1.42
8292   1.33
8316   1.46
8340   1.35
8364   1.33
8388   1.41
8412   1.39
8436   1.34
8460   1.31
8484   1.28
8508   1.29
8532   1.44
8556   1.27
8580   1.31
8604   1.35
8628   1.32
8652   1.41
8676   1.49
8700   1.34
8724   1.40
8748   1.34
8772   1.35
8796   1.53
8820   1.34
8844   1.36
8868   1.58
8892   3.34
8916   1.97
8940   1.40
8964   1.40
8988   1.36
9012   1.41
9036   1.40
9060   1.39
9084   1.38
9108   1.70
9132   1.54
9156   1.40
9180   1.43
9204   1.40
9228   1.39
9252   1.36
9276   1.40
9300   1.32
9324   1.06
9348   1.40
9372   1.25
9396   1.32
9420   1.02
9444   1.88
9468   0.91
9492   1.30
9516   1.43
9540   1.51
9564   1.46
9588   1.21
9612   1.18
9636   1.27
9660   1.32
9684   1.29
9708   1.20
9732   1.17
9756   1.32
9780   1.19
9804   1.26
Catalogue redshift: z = 0.35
